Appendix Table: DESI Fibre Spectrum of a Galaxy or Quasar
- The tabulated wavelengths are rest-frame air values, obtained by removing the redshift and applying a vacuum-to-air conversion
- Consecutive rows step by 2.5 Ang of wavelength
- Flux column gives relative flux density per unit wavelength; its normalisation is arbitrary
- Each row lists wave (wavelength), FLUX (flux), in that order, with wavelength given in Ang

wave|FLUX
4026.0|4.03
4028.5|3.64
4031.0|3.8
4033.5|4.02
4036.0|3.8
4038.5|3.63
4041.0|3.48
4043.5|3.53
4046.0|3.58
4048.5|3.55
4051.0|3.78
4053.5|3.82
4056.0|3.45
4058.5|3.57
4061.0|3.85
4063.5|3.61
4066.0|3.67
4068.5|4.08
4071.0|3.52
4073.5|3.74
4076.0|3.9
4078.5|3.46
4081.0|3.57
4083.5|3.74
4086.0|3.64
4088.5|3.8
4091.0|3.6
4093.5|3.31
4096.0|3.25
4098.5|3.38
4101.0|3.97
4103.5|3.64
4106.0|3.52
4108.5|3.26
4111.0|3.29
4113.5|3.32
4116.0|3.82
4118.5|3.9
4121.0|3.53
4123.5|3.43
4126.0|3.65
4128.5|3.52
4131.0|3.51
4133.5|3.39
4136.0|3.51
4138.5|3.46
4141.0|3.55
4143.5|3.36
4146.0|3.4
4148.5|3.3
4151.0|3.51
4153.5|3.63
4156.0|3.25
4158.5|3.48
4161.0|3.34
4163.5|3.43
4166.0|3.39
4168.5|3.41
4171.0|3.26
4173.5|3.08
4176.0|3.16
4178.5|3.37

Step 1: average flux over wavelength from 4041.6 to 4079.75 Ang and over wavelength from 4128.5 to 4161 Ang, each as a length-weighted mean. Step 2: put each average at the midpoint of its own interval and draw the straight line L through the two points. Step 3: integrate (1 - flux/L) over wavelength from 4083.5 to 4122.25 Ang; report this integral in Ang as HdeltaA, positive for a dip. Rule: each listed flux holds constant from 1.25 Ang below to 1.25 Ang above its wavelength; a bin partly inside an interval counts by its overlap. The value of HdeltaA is 0.0 Ang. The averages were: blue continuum 3.67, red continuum 3.44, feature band 3.55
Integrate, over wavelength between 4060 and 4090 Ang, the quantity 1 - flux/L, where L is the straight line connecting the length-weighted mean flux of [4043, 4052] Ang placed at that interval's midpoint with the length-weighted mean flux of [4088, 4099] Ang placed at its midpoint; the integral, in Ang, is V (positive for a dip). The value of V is -1.7 Ang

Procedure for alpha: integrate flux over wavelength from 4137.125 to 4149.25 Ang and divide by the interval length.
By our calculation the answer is 3.42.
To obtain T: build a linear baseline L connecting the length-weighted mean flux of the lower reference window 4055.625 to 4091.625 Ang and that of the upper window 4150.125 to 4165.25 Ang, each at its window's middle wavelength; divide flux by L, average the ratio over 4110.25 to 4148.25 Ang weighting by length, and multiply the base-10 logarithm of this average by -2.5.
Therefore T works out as 0.00 mag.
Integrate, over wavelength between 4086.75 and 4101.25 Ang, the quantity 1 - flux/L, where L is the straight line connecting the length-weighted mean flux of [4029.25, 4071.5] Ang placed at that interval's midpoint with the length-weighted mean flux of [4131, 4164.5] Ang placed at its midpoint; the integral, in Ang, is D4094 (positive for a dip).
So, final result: 0.2 Ang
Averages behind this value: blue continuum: 3.69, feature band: 3.53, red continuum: 3.43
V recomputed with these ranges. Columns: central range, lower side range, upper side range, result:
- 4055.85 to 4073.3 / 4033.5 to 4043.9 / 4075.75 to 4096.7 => -0.38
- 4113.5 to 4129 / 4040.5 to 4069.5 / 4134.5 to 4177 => -0.63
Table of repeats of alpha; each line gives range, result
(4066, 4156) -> 3.55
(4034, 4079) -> 3.68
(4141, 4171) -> 3.41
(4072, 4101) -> 3.6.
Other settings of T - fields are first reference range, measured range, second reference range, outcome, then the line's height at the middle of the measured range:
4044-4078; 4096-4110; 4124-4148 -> 0.02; 3.57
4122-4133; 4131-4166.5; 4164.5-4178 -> -0.01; 3.4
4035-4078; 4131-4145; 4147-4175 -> -0.01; 3.44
